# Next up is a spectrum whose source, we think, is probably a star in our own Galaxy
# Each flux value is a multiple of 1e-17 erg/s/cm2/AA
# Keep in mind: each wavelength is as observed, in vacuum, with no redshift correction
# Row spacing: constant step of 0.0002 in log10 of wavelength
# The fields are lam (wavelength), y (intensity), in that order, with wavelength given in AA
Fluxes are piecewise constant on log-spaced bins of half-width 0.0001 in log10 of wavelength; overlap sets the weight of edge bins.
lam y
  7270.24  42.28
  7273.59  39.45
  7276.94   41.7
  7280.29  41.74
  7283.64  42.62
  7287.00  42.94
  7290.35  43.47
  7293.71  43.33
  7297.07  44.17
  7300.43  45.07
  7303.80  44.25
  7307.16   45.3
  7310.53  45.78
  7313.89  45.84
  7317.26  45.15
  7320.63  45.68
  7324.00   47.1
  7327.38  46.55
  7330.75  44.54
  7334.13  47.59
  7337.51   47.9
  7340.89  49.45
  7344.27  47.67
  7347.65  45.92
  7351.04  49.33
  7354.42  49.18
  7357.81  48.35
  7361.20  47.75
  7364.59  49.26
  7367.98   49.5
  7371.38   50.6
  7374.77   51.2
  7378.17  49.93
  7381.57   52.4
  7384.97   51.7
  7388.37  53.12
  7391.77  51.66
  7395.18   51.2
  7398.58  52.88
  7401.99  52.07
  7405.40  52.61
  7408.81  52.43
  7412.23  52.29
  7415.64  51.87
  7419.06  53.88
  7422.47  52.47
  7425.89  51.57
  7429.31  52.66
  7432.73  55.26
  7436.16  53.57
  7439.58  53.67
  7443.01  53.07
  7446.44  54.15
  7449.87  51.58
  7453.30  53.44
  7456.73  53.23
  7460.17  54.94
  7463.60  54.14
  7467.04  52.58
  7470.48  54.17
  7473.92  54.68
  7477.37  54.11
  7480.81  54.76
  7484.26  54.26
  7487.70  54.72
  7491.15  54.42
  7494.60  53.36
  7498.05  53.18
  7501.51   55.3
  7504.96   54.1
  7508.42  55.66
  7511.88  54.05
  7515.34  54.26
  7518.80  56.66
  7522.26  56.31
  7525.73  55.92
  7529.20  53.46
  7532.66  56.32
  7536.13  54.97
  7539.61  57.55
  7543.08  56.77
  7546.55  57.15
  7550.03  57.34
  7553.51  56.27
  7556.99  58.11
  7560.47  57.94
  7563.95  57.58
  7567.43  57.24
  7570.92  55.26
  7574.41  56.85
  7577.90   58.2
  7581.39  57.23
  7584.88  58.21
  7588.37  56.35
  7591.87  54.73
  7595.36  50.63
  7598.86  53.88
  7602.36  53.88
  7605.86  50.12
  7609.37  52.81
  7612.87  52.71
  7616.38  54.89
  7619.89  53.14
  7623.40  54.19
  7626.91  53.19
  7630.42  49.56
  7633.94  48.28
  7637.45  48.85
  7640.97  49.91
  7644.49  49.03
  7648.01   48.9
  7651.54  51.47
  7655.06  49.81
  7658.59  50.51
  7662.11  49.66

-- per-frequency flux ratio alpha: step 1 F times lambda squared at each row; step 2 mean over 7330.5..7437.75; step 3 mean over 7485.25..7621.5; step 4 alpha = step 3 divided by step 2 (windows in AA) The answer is 1.1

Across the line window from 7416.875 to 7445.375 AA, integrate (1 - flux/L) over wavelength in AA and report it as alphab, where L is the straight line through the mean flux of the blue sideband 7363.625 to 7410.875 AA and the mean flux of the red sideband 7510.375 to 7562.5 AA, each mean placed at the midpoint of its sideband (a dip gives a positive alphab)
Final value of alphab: -0.20 AA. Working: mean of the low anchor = 51.5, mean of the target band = 53.3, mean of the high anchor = 56.2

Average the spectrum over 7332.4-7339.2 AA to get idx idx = 47.7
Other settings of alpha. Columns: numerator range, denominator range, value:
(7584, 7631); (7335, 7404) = 1.14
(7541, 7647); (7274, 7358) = 1.29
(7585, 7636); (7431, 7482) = 1.02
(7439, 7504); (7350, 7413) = 1.08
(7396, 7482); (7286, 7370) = 1.18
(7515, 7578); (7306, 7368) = 1.27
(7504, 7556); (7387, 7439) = 1.09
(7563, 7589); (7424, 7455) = 1.11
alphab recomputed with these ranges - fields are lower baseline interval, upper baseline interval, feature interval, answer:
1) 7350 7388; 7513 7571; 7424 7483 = -0.5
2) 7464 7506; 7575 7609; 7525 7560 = -1.3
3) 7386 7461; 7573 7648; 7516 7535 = -1.0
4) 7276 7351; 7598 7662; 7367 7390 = -2.3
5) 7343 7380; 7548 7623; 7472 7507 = -1.1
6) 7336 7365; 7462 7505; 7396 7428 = -0.9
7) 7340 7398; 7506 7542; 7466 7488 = -0.2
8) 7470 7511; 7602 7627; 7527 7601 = -3.7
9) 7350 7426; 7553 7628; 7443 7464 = -0.4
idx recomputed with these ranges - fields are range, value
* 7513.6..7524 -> 55.7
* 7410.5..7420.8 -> 52.7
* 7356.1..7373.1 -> 49.1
